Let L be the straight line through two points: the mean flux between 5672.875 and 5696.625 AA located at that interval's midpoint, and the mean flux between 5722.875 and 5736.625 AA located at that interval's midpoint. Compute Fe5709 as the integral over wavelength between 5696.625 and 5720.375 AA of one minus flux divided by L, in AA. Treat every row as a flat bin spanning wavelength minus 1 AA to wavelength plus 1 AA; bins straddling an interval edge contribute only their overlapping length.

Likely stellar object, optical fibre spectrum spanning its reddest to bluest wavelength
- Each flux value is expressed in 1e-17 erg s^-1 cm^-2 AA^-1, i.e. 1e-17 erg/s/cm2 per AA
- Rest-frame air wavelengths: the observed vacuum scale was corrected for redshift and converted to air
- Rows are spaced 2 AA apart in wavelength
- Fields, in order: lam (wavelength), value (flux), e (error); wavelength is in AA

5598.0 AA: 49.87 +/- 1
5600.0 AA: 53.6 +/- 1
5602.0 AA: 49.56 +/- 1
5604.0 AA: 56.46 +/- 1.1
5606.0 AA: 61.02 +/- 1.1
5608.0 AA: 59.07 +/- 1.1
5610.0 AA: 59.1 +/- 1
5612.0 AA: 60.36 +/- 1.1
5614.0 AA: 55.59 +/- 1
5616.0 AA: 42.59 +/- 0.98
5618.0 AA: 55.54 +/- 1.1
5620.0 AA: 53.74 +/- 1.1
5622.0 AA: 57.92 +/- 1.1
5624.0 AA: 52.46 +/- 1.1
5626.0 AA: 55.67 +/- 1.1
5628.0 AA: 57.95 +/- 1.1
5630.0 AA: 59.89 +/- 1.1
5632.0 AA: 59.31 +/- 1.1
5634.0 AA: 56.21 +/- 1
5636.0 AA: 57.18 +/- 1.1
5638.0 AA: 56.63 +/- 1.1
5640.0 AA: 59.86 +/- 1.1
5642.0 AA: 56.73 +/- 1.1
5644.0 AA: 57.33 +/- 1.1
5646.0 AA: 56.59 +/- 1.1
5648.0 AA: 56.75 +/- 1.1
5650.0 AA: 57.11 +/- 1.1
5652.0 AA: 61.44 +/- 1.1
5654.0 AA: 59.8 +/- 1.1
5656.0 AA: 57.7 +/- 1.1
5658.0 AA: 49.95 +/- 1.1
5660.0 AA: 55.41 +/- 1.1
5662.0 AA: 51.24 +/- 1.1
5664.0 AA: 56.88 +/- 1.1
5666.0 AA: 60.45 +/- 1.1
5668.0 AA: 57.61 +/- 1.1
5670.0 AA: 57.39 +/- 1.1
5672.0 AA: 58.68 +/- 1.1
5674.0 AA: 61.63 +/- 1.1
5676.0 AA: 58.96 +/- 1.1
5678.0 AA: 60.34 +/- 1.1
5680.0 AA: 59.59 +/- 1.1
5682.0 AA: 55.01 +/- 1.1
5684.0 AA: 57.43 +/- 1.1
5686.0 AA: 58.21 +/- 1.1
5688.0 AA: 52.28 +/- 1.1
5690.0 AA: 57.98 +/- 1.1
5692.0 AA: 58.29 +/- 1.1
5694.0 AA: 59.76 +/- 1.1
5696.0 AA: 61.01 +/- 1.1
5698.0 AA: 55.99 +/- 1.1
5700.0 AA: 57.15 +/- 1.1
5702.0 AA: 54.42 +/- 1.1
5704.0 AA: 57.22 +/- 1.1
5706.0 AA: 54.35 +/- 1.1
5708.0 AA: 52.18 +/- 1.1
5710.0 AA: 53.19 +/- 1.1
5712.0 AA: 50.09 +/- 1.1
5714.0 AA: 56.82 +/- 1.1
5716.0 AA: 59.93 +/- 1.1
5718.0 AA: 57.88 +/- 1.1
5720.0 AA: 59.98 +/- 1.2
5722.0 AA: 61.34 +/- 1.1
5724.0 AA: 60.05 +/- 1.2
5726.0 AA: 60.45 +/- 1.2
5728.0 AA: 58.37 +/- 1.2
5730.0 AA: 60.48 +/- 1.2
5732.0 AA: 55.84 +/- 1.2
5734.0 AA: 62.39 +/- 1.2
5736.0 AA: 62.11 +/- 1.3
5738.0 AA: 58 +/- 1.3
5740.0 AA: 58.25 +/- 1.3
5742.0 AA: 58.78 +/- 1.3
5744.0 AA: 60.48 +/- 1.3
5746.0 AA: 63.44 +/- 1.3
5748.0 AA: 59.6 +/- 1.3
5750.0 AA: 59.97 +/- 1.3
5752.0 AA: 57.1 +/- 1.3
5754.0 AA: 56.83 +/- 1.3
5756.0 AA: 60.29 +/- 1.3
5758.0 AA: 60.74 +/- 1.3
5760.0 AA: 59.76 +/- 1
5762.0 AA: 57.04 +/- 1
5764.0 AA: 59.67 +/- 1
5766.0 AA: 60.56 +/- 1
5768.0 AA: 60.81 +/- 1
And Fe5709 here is 1.4 AA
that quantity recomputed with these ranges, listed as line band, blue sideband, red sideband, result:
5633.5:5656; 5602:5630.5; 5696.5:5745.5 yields -0.5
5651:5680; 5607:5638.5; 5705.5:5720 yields -1.0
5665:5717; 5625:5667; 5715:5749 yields 1.2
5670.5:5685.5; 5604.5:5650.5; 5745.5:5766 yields -0.3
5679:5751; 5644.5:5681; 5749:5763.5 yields 0.4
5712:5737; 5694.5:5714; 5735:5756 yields -0.8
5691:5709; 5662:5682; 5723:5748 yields 0.7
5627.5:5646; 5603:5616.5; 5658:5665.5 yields -0.8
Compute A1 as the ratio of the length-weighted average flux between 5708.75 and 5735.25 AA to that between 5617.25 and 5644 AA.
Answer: 1.0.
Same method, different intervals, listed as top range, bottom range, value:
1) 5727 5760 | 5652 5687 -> 1.03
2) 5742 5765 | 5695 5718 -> 1.07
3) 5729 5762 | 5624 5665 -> 1.05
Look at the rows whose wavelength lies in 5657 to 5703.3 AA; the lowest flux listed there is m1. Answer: 49.95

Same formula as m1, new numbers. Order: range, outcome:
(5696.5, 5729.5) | 50.09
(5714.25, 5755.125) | 55.84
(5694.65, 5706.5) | 54.35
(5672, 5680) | 58.68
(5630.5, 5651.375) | 56.21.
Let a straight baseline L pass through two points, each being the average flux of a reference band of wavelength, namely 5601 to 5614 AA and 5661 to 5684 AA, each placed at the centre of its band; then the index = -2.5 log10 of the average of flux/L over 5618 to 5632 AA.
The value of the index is 0.02 mag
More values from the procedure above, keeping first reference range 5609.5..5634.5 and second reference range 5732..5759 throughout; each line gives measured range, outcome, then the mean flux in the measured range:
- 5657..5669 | 0.04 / 55.3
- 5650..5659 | -0.01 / 57.2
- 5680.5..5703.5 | 0.02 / 57.1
